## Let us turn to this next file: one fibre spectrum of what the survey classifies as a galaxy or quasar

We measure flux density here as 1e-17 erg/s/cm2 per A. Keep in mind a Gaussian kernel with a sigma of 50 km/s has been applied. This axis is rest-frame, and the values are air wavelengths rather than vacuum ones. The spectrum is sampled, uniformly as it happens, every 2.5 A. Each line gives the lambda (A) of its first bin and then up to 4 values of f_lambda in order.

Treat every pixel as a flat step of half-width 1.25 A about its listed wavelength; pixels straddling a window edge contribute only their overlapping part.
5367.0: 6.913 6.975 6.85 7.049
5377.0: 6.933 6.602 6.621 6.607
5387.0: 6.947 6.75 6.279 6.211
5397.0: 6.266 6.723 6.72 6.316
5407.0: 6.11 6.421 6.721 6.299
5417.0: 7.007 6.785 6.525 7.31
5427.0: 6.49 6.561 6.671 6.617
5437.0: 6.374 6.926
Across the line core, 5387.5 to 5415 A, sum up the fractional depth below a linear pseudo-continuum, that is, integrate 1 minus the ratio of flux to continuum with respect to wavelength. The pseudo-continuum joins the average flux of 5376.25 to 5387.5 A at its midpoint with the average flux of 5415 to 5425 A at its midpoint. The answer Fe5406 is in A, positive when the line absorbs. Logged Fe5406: 1.3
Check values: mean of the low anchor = 6.72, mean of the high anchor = 6.83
